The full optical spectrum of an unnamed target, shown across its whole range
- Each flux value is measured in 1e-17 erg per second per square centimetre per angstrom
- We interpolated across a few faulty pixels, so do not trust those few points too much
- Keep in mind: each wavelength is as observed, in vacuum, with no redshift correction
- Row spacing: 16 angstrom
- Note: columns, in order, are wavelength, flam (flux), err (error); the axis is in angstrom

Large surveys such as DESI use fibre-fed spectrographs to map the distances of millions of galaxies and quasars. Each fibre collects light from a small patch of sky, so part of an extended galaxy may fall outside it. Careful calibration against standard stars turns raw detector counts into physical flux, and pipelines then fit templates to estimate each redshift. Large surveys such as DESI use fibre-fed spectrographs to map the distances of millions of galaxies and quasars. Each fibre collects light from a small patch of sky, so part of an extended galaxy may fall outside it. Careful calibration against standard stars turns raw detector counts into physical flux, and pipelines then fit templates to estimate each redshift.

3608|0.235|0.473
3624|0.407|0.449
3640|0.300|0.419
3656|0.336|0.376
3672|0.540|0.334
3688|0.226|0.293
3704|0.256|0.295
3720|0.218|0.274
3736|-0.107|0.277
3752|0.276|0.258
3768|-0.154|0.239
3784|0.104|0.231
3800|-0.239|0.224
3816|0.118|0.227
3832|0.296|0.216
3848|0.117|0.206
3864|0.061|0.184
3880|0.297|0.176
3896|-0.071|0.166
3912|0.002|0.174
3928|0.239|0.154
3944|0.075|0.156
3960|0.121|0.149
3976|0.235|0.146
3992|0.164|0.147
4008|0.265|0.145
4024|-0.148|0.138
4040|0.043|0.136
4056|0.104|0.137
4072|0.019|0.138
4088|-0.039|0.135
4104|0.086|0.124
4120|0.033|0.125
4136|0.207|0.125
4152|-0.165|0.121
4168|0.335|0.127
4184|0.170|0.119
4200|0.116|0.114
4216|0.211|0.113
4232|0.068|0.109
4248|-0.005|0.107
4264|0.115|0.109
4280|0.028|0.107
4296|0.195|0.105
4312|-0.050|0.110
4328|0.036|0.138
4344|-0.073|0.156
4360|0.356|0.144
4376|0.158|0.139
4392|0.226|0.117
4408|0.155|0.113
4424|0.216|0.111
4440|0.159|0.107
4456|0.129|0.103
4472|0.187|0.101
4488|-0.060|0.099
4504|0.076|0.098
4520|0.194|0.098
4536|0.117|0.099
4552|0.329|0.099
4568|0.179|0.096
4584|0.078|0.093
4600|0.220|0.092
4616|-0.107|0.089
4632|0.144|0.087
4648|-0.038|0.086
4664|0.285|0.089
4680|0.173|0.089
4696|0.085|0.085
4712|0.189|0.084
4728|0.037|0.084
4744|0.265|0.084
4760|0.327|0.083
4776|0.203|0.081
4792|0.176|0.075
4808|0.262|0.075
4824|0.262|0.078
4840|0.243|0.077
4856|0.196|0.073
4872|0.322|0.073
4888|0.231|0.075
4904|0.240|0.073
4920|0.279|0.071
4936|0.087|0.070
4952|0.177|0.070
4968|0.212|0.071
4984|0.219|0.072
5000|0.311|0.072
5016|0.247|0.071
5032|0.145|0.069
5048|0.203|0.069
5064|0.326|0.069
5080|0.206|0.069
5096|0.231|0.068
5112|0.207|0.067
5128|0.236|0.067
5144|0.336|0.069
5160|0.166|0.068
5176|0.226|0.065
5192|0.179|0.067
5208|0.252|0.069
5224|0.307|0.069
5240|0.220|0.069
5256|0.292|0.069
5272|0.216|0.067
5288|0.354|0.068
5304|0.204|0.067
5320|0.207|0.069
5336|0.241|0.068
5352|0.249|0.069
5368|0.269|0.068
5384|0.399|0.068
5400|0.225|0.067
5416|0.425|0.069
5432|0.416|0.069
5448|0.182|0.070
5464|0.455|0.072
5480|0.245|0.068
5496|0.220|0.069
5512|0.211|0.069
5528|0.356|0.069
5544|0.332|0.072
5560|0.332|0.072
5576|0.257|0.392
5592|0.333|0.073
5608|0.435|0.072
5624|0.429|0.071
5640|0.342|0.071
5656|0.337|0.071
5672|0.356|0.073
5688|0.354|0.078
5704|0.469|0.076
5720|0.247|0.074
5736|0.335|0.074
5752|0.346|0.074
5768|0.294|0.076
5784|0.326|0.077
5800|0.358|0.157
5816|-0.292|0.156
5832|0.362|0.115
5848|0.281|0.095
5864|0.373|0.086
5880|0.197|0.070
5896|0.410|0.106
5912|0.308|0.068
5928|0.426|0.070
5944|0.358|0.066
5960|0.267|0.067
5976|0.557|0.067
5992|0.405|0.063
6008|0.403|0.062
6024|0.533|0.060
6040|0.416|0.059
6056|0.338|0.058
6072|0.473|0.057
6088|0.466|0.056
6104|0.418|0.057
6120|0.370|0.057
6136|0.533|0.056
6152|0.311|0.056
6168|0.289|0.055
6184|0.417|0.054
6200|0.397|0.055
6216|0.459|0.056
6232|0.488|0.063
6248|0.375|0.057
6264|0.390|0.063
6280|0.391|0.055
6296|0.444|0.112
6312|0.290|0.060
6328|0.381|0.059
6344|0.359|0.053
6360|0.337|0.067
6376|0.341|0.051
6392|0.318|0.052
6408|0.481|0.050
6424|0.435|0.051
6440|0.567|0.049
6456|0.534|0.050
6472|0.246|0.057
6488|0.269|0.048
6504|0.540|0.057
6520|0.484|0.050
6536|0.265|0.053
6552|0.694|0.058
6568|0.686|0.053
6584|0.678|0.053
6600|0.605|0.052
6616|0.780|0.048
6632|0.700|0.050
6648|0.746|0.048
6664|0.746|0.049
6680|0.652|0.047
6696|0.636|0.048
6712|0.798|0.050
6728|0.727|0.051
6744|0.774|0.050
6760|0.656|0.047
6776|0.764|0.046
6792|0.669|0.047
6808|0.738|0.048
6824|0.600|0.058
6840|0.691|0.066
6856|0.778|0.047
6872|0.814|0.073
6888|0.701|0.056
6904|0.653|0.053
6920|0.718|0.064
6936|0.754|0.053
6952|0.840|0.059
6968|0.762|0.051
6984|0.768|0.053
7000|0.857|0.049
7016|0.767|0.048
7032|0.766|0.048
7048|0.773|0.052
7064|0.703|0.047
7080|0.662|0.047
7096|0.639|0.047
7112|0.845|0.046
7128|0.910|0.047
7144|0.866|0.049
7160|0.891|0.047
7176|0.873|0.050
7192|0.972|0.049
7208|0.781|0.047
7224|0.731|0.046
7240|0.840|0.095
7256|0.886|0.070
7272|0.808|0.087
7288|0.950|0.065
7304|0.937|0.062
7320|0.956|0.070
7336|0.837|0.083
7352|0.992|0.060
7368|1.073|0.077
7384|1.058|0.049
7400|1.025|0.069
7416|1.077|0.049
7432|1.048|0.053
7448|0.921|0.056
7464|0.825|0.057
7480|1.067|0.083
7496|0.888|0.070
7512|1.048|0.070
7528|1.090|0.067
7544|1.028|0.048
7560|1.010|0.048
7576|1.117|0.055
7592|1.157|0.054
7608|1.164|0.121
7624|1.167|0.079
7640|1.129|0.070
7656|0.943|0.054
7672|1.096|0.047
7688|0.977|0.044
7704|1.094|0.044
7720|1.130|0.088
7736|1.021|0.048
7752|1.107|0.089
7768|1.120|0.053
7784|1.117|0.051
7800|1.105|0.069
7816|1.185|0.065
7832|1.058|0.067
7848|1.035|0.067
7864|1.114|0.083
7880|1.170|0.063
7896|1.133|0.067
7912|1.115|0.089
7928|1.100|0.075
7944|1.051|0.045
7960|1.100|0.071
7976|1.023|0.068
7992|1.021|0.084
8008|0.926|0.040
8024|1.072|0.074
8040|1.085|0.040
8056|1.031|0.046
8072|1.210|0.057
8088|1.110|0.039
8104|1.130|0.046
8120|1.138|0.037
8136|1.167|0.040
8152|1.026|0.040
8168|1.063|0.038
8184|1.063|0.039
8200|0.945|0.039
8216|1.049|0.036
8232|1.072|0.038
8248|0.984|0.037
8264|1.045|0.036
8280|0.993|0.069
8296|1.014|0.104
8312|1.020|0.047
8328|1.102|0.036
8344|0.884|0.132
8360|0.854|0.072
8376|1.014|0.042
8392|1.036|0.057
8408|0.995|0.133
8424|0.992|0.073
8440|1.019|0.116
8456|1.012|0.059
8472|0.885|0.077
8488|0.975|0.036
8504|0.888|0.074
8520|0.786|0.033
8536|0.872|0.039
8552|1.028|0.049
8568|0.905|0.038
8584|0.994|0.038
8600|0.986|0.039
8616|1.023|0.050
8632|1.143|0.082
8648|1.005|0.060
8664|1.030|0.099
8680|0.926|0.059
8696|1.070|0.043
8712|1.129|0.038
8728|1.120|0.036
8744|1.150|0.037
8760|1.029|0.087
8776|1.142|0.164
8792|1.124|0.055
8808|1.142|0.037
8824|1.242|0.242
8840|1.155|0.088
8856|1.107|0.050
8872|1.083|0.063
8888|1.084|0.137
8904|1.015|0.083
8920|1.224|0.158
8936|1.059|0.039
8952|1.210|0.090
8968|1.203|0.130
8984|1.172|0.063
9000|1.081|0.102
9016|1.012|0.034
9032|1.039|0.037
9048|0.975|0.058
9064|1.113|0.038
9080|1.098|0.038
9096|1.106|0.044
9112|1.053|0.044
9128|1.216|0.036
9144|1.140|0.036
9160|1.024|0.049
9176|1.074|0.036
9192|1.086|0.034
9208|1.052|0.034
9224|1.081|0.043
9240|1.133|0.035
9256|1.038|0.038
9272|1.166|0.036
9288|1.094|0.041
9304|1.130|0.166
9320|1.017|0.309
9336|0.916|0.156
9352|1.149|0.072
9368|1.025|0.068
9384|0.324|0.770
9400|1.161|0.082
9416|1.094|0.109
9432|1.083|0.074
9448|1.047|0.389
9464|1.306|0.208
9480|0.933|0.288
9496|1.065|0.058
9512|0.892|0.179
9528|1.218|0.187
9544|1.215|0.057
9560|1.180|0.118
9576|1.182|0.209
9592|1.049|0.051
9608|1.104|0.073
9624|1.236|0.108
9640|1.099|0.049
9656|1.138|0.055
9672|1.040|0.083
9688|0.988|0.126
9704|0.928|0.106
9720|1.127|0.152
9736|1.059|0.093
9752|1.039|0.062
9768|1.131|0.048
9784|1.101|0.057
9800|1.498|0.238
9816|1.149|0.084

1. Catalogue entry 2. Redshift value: 0.65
